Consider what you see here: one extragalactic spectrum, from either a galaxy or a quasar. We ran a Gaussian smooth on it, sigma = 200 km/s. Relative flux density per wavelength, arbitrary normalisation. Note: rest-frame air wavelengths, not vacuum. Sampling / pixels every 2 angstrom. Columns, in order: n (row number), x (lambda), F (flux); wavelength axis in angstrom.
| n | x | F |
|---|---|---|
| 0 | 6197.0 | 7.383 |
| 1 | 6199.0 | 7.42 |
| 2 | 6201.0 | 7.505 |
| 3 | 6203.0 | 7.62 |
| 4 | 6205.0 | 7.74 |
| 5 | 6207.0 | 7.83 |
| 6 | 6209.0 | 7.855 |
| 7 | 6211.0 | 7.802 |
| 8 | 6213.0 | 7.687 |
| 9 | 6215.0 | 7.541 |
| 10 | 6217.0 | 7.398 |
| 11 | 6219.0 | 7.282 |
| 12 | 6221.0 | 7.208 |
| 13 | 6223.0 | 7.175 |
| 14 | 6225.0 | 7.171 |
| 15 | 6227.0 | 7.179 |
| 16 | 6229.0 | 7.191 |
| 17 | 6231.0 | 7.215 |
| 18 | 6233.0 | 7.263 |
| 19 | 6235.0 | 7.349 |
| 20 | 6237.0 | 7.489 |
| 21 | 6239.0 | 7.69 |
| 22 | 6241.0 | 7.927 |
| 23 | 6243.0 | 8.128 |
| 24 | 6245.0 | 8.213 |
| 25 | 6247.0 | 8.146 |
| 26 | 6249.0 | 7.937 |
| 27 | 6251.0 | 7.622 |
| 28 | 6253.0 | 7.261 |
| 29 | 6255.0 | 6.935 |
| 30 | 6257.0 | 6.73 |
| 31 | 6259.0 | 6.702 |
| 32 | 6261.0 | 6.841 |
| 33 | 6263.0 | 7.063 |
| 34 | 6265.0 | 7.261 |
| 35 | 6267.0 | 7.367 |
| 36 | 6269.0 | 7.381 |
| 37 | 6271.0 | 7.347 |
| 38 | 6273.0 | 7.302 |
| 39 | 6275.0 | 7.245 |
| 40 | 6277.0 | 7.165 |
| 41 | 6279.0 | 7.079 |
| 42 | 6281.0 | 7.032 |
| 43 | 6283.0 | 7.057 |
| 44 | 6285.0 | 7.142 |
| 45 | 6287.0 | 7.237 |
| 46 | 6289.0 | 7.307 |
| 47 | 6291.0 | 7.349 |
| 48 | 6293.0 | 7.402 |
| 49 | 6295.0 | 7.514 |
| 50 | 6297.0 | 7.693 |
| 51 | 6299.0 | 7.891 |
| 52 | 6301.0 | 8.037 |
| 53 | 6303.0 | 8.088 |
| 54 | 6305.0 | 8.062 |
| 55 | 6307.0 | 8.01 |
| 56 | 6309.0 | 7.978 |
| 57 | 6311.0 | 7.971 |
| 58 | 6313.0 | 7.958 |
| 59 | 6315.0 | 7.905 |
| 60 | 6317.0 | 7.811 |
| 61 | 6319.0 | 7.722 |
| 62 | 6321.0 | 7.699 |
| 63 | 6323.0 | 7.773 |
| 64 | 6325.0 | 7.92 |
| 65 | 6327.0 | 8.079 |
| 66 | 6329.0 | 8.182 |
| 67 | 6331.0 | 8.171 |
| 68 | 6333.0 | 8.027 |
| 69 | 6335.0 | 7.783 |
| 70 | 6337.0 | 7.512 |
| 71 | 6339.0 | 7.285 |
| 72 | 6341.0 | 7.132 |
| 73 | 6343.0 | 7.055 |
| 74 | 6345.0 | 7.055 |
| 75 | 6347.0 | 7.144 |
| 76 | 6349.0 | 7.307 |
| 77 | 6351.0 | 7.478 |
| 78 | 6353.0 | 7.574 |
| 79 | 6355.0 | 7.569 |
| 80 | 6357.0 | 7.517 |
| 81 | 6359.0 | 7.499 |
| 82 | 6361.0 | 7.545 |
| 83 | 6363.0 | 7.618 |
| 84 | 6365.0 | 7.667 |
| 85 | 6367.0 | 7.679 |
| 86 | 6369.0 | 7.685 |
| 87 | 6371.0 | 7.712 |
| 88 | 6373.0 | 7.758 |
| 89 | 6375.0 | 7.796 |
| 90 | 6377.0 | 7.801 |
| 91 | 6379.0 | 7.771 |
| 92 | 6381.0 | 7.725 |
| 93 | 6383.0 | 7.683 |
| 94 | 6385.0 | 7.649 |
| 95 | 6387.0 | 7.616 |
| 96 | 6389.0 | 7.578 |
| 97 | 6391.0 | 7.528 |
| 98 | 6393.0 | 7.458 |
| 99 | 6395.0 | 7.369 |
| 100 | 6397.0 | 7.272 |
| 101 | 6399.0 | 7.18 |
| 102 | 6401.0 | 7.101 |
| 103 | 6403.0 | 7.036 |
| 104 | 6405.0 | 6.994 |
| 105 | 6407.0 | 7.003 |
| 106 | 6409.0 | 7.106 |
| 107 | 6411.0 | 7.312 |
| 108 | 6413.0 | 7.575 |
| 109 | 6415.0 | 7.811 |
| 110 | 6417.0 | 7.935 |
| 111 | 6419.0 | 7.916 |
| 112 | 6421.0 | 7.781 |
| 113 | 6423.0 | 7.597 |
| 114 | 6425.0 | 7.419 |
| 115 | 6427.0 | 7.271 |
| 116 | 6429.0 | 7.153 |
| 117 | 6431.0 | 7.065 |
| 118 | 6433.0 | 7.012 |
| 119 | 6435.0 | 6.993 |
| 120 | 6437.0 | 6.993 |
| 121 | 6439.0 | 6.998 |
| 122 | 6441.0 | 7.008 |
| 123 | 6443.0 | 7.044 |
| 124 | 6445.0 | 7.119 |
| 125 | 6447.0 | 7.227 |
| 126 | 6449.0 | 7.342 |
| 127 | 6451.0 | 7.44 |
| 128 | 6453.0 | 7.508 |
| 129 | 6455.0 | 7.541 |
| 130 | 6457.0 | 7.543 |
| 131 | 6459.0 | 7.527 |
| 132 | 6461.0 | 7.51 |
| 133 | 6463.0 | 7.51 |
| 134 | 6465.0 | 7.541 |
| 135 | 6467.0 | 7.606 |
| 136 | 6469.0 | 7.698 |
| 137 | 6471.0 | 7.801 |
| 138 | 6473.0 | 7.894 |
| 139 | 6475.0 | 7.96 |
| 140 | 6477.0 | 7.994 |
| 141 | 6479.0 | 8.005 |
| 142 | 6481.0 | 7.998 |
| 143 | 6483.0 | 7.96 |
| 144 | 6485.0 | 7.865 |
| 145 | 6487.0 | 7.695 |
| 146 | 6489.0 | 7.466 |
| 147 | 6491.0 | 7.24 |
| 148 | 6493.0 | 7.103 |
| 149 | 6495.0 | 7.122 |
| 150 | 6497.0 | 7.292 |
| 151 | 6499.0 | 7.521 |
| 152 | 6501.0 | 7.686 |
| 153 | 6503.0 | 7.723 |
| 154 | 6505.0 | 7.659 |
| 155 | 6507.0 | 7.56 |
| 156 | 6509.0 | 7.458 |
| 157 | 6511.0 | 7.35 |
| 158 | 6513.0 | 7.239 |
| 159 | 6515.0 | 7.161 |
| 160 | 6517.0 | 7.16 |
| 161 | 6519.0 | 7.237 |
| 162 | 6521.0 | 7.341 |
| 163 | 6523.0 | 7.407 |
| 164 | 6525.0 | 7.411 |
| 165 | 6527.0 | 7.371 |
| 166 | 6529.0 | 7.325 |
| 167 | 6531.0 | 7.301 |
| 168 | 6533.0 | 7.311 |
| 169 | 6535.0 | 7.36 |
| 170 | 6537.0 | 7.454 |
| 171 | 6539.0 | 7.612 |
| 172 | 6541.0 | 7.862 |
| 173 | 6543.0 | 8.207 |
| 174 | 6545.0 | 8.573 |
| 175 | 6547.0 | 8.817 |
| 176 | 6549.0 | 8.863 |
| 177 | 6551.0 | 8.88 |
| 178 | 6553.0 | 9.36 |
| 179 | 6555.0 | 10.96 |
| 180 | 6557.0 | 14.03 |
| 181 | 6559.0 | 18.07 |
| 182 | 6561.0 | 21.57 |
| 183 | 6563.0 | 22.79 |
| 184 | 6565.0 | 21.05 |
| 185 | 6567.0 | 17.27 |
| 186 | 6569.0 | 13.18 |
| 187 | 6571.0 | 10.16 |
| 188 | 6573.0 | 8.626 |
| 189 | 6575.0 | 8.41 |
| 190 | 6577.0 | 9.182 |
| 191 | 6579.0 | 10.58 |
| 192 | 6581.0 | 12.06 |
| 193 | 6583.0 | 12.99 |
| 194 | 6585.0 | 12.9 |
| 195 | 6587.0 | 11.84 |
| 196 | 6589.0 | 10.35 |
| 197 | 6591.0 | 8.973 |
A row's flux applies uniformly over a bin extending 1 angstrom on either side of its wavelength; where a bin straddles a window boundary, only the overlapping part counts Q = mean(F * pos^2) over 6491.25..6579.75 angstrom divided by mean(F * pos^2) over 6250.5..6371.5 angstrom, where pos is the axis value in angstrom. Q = 1.4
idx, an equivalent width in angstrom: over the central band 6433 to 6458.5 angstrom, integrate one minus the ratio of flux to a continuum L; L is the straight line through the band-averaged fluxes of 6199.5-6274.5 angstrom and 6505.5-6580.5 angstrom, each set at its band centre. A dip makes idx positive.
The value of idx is 5.5 angstrom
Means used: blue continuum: 7.44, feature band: 7.23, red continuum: 10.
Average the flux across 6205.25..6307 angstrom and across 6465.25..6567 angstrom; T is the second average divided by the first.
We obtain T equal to 1.21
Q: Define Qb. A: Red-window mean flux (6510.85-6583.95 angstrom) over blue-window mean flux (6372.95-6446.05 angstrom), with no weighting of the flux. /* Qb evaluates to 1.40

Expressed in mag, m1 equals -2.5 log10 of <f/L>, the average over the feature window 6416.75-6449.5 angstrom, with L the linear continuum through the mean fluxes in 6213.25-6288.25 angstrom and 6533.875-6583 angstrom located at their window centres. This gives 0.338 mag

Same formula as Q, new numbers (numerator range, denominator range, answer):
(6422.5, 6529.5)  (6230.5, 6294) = 1.08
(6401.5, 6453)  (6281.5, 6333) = 0.98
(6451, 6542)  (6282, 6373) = 1.04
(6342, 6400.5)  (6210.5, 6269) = 1.06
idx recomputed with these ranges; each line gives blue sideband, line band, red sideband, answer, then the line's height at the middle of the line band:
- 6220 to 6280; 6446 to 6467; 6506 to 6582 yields 4.1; 9.28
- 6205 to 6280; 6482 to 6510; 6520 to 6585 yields 7.3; 10.2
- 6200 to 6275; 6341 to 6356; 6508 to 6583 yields 2.0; 8.43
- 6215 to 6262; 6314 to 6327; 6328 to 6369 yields -0.6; 7.51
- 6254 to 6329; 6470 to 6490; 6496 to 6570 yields 3.1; 9.29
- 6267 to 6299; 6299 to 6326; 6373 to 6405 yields -2.1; 7.36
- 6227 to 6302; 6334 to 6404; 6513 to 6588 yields 8.6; 8.54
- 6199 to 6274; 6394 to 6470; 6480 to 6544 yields 1.3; 7.47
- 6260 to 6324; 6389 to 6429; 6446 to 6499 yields 0.9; 7.57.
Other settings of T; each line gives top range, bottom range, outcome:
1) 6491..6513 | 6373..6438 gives 1.00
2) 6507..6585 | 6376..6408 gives 1.38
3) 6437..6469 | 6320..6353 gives 0.97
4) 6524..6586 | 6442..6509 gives 1.46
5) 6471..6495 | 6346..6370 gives 1.03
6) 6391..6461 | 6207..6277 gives 0.99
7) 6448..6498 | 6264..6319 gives 1.01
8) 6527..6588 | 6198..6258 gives 1.50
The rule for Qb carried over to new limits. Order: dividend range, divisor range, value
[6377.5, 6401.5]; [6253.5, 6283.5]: 1.06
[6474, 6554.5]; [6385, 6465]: 1.05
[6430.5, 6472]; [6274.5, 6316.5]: 0.97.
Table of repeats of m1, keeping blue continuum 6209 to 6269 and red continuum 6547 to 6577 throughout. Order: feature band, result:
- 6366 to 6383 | 0.274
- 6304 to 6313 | 0.093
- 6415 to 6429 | 0.382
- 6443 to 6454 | 0.479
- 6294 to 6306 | 0.090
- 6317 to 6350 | 0.202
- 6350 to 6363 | 0.265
